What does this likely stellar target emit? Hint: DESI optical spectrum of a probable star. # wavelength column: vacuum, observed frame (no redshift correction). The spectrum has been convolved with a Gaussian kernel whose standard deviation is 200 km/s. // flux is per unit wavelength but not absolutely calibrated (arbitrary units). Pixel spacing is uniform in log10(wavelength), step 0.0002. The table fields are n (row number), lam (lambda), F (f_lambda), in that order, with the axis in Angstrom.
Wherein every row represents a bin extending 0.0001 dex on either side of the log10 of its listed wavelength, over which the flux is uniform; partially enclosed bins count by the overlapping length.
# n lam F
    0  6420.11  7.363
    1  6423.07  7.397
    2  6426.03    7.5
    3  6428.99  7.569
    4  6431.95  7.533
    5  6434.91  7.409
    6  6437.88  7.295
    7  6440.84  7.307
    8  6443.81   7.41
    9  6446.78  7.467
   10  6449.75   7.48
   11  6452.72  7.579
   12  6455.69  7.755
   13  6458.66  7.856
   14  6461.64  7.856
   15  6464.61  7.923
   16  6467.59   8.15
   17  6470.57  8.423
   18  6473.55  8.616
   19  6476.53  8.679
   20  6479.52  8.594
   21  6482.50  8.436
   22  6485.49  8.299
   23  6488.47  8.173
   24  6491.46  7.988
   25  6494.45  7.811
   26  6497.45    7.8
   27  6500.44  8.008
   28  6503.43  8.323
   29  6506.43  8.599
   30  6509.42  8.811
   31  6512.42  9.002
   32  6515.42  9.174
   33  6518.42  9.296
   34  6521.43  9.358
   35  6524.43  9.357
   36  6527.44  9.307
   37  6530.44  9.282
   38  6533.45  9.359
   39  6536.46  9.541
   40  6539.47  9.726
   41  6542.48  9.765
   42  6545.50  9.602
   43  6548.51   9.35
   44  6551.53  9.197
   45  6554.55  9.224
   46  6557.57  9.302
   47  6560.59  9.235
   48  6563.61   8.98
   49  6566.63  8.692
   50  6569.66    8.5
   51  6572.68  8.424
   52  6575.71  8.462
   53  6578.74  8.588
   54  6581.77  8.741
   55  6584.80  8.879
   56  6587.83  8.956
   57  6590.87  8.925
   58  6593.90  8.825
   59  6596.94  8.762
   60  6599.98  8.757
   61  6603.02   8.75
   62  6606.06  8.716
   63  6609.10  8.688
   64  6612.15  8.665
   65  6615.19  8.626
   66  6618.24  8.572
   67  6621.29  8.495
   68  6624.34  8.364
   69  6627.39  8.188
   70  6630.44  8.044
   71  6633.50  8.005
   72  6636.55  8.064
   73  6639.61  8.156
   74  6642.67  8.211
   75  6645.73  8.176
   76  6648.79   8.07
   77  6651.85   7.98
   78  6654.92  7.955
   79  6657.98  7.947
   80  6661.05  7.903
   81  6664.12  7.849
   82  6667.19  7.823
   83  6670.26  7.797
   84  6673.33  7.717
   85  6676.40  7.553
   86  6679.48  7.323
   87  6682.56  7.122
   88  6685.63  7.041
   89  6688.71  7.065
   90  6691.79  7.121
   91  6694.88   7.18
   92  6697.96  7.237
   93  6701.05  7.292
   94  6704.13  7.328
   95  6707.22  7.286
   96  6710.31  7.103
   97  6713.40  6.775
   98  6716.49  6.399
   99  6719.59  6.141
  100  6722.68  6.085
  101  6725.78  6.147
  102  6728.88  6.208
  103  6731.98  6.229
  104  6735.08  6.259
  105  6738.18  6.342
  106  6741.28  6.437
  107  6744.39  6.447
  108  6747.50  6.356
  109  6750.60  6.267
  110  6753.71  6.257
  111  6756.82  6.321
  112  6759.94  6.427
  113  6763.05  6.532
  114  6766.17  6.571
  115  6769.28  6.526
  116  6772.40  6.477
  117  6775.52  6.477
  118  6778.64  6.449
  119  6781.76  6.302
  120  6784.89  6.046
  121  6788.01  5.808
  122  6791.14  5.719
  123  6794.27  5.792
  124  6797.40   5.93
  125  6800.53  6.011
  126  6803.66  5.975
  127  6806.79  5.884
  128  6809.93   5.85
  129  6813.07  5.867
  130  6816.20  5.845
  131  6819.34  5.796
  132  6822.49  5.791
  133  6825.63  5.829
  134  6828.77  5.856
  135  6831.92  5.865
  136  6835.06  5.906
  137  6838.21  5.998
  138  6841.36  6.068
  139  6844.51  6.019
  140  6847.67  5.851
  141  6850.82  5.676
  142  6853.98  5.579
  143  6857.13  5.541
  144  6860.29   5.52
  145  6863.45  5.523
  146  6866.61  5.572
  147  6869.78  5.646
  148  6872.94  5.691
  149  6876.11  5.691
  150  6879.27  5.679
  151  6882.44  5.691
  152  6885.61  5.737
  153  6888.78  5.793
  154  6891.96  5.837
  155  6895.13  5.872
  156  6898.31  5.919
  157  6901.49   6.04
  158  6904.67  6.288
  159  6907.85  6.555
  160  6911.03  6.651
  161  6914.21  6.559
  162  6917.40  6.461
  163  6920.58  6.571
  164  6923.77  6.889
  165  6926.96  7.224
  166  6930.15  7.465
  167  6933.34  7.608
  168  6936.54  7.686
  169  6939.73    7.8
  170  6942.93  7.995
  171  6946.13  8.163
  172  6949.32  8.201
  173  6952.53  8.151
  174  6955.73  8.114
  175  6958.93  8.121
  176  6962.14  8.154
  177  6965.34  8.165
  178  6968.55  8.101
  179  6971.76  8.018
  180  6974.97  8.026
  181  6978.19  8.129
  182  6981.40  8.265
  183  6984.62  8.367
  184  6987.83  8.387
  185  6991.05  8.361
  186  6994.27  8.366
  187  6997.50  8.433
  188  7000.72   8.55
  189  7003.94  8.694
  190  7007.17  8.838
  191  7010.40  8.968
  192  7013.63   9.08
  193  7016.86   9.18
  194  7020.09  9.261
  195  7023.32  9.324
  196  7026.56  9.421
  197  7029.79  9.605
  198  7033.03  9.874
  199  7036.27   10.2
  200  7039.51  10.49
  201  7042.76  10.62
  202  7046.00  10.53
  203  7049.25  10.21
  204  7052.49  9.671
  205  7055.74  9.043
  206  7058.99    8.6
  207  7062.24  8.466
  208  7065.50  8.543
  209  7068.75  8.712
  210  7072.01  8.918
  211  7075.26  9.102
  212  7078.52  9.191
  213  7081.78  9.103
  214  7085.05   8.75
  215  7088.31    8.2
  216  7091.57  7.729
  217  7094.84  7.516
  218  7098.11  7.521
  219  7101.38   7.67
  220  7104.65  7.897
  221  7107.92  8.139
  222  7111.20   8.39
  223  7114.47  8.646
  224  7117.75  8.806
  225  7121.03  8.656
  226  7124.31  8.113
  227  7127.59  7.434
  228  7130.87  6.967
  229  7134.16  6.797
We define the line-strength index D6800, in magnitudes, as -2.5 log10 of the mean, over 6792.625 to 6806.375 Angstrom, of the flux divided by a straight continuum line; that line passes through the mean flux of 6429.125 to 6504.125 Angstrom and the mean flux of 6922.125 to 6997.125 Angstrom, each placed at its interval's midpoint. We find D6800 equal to 0.32 mag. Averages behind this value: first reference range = 7.92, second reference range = 8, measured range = 5.92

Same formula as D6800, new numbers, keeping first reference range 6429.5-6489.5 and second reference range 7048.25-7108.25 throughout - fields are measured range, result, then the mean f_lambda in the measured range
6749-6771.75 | 0.270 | 6.42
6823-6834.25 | 0.380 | 5.85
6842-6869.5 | 0.417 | 5.67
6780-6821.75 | 0.365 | 5.91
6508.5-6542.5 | -0.169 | 9.32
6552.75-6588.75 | -0.104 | 8.83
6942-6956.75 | 0.039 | 8.13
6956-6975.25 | 0.045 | 8.11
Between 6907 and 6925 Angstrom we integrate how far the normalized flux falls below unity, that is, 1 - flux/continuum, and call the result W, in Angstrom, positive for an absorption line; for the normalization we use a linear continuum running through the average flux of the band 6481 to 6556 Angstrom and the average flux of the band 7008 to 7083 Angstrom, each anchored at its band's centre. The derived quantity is 5.2 Angstrom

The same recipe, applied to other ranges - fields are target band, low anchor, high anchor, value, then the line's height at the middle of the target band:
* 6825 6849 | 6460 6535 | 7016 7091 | 8.3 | 9.04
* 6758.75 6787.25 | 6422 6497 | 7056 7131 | 6.0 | 8.1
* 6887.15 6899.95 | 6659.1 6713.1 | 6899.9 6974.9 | 2.7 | 7.44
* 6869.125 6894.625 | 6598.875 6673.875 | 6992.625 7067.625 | 9.1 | 8.89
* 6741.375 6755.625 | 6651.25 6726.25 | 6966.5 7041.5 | 2.3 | 7.56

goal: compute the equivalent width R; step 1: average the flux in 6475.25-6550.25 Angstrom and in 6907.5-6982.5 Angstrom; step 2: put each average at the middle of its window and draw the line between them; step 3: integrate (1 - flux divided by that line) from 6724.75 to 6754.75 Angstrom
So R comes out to 7.0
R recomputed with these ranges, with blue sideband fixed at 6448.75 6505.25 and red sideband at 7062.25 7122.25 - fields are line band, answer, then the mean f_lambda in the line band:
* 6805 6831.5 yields 7.8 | 5.84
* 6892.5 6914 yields 5.4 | 6.22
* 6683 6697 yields 1.9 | 7.11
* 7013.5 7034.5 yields -2.6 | 9.41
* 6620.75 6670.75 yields 0.8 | 8.06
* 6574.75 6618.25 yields -3.1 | 8.74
